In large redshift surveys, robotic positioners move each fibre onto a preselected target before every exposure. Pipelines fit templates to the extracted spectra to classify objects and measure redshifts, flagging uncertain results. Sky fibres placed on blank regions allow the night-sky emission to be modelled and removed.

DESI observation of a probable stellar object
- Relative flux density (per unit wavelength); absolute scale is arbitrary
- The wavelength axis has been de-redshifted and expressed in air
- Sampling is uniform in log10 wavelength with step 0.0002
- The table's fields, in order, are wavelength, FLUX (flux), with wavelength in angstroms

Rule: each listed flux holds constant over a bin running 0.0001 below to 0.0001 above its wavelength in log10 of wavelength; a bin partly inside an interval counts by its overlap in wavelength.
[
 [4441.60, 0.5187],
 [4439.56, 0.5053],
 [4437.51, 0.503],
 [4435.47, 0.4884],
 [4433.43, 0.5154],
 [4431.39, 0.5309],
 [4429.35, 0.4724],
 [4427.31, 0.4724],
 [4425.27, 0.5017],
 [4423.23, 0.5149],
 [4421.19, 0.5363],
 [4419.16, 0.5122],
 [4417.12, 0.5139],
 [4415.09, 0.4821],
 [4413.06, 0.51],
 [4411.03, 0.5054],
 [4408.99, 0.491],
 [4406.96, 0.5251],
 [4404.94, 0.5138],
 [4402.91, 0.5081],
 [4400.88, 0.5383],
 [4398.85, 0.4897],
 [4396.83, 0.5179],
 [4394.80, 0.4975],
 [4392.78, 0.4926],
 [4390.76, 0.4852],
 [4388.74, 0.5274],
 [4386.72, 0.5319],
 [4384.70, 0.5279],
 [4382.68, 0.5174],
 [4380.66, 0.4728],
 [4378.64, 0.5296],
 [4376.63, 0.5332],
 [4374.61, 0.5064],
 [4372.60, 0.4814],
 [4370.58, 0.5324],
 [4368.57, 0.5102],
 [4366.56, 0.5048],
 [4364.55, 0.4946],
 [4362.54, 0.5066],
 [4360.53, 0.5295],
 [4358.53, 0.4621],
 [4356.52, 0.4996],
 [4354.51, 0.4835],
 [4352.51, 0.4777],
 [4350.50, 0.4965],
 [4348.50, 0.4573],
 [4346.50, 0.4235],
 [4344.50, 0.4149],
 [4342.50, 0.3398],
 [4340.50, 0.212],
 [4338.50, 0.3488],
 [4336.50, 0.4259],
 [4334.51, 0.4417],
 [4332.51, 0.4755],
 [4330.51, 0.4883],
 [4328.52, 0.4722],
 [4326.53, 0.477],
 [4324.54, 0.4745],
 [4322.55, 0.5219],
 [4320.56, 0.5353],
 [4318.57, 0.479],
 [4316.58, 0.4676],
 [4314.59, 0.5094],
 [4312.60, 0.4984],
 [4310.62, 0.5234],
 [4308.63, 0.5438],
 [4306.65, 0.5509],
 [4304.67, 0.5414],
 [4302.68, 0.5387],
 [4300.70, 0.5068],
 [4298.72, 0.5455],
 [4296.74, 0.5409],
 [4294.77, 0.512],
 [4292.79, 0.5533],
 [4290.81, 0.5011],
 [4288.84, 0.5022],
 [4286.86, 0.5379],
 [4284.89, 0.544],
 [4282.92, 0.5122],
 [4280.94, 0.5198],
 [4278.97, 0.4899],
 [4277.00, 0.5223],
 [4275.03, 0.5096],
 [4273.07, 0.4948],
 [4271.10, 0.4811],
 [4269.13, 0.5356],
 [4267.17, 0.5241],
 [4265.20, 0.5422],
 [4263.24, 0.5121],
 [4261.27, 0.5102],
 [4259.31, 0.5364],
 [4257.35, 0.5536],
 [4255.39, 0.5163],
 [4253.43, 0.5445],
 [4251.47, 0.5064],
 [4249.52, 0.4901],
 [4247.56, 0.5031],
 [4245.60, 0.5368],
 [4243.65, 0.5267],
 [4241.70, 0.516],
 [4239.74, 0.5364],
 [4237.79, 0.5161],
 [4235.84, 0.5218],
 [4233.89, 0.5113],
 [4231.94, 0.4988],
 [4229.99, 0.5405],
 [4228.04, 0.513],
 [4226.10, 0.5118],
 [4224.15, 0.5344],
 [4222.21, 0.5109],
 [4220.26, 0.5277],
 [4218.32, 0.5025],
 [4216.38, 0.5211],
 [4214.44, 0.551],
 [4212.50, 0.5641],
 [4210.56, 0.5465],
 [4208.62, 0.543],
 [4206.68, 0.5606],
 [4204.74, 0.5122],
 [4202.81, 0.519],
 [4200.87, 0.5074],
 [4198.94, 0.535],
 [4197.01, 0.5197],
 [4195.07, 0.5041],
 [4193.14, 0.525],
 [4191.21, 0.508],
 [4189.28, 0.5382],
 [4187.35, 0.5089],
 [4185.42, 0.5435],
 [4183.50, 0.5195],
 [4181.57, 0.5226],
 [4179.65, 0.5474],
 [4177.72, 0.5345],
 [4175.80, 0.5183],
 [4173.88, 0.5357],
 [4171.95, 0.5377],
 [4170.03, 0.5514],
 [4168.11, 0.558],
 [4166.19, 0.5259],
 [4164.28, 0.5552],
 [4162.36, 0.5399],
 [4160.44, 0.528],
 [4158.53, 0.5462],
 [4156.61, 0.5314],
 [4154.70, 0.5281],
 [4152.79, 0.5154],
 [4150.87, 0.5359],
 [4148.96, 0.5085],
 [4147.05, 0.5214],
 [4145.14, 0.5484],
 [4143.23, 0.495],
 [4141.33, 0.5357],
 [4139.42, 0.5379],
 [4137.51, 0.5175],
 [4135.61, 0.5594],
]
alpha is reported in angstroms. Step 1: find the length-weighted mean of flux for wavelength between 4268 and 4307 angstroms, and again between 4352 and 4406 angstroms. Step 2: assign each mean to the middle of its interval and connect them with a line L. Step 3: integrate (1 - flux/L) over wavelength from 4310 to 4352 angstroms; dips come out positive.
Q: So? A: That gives 5.2 angstroms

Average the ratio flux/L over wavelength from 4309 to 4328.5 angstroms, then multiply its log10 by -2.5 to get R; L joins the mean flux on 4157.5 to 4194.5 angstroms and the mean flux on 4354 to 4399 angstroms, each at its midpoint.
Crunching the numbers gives 0.03 mag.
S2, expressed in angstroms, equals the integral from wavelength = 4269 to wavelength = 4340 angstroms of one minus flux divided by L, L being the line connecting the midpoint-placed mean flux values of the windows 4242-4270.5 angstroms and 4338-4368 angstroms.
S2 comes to -2.30 angstroms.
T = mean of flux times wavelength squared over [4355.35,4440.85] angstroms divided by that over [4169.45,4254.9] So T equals 1.05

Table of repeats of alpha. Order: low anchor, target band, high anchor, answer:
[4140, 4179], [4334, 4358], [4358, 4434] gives 4.4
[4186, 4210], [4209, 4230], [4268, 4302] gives -0.3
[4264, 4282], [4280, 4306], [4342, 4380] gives -1.1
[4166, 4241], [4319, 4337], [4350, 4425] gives 1.2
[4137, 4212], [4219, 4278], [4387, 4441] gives 0.4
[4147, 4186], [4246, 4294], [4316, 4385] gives -1.9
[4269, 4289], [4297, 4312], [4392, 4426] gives -0.7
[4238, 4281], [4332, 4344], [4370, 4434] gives 3.3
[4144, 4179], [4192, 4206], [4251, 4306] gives 0.3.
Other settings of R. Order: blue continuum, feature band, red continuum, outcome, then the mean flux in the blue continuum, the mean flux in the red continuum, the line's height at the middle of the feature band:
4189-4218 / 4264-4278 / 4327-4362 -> -0.06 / 0.53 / 0.44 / 0.487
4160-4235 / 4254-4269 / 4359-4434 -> -0.01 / 0.529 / 0.509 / 0.522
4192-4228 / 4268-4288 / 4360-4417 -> 0.01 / 0.527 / 0.509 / 0.52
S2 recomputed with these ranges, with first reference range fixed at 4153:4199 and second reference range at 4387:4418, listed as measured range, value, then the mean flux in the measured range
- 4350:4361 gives 0.49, 0.489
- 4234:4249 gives 0.10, 0.521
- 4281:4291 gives -0.02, 0.521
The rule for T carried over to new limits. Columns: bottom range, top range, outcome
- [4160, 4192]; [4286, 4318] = 1.04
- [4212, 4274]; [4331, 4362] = 0.88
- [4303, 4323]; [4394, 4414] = 1.03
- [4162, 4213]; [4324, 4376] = 0.93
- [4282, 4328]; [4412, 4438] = 1.03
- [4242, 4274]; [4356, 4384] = 1.03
